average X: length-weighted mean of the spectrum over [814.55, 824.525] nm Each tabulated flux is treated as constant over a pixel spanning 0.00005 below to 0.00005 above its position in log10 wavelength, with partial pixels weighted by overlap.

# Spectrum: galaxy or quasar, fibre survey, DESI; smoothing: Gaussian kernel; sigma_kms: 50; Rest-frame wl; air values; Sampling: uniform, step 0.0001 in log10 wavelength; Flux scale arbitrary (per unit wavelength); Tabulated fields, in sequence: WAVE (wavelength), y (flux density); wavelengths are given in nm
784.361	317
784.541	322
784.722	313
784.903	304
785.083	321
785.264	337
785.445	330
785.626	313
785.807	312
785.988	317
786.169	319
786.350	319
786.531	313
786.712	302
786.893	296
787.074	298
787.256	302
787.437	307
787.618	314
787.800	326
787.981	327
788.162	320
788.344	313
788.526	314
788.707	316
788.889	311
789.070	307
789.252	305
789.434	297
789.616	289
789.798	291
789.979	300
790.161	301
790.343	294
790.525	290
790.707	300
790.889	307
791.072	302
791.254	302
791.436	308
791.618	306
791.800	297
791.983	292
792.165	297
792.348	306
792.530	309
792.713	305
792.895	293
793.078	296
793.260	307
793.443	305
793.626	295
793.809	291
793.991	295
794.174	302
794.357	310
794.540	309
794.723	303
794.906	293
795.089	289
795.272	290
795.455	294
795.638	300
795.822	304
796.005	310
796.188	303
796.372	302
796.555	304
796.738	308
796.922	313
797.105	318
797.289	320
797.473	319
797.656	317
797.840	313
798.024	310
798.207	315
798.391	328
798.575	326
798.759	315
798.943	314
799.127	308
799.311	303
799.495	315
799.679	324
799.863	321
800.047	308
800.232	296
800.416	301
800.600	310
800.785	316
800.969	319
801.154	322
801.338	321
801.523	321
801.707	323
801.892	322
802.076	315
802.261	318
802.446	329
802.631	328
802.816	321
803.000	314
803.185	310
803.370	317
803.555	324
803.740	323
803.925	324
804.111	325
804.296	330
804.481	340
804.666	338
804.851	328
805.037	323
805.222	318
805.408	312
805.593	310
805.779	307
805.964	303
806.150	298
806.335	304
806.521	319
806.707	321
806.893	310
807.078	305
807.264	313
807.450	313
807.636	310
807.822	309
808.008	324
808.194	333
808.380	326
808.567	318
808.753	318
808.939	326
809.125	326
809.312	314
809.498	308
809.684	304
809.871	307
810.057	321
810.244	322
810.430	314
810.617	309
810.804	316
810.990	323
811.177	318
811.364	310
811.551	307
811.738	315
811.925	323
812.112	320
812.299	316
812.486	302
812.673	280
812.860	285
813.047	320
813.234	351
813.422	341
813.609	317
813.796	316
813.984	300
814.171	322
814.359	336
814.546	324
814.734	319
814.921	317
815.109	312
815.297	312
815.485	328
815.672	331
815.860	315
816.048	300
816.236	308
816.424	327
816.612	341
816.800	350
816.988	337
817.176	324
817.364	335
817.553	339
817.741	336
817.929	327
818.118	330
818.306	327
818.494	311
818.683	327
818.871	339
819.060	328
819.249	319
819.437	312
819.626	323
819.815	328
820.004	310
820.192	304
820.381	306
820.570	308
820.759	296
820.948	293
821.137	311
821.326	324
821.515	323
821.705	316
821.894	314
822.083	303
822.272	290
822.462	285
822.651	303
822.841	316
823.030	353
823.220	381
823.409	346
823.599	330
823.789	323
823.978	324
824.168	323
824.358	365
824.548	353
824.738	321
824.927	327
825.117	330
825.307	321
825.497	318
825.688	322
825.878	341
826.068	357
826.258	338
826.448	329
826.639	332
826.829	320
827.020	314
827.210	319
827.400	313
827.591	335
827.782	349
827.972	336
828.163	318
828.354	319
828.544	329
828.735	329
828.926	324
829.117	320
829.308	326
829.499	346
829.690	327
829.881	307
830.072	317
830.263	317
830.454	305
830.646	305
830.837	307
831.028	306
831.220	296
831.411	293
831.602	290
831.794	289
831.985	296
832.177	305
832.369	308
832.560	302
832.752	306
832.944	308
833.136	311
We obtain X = 322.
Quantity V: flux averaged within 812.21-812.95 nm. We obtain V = 296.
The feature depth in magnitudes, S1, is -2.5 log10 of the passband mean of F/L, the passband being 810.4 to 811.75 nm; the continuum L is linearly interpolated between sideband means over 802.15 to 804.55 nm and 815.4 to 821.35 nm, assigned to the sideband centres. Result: 0.029 mag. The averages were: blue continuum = 323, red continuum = 322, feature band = 314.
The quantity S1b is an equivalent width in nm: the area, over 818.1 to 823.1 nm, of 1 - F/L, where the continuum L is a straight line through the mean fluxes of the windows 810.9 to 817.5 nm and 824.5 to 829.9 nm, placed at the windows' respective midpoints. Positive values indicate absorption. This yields 0.15 nm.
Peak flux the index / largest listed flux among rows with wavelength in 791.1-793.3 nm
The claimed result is 309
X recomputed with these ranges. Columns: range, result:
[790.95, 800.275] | 306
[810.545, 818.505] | 321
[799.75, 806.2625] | 318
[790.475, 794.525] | 301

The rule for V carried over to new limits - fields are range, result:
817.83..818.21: 328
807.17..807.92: 311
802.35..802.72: 328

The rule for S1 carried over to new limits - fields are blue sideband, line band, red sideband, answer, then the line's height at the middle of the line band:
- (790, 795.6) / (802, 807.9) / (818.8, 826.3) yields -0.03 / 309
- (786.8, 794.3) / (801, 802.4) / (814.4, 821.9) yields -0.03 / 310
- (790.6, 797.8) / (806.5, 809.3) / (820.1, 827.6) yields -0.02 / 312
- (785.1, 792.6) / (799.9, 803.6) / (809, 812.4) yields -0.02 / 312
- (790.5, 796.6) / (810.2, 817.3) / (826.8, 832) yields -0.03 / 309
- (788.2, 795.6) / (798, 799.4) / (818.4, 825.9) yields -0.03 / 306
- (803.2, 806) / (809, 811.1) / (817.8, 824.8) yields 0.02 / 321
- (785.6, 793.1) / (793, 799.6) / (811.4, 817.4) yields 0.01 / 309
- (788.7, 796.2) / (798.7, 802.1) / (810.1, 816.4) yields -0.03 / 306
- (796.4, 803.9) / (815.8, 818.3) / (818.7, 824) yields -0.04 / 318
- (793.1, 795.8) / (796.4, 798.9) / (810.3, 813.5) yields -0.05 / 302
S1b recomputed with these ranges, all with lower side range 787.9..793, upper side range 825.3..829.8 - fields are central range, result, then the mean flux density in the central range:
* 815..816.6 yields 0.013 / 318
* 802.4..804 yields -0.045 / 321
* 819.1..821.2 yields 0.084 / 310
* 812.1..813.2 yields 0.046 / 305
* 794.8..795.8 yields 0.041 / 294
